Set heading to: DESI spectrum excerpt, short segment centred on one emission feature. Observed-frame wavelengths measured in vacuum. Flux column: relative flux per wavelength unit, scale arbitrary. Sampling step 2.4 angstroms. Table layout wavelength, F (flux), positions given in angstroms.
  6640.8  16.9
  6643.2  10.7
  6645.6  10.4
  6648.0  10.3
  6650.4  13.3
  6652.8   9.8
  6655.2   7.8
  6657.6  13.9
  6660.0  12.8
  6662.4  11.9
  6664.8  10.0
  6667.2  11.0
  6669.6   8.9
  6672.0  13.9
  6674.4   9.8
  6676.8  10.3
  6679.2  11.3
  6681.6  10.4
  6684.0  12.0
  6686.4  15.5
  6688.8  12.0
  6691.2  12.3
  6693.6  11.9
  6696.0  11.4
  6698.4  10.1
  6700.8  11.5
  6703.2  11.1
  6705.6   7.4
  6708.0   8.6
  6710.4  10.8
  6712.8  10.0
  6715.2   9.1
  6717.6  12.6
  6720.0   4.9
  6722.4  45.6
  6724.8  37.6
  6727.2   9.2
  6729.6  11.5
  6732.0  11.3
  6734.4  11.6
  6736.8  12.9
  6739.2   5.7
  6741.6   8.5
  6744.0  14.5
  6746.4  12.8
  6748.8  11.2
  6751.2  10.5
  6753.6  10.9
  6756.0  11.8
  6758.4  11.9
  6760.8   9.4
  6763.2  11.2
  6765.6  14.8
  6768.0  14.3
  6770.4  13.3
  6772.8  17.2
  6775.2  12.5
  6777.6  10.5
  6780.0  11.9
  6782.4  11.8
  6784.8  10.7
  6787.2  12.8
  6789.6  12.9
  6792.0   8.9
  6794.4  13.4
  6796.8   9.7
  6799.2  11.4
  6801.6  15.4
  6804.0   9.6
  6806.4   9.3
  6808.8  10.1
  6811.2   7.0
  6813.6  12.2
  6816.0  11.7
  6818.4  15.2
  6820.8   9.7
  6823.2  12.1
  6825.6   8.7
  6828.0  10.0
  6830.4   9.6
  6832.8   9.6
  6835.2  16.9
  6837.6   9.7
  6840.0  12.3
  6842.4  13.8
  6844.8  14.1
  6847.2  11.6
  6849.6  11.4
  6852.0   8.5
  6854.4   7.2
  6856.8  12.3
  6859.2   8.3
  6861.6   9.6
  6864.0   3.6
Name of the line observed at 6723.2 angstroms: H-alpha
